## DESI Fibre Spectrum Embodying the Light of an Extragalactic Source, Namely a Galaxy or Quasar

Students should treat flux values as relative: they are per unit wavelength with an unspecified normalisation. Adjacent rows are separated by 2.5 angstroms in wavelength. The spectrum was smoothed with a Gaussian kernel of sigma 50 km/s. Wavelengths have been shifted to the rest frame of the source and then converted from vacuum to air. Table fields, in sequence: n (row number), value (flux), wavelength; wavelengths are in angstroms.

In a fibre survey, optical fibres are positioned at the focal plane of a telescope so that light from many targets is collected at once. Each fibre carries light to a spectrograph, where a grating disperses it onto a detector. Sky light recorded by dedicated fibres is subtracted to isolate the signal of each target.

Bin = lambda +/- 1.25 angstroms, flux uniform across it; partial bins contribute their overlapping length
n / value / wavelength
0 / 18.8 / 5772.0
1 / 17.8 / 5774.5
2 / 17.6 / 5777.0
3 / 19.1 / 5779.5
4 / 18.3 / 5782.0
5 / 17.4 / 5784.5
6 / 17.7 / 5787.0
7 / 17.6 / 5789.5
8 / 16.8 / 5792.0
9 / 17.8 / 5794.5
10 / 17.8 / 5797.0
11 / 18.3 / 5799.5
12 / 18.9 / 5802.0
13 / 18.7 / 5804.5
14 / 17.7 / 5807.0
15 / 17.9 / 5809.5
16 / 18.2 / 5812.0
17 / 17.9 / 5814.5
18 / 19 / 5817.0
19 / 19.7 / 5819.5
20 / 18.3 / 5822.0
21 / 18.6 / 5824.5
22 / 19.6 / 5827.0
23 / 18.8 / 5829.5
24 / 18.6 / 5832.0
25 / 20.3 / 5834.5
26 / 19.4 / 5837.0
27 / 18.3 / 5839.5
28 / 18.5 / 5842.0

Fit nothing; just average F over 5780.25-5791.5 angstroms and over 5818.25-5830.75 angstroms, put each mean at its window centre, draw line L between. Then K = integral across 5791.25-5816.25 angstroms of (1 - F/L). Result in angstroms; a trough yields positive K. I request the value 0.4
